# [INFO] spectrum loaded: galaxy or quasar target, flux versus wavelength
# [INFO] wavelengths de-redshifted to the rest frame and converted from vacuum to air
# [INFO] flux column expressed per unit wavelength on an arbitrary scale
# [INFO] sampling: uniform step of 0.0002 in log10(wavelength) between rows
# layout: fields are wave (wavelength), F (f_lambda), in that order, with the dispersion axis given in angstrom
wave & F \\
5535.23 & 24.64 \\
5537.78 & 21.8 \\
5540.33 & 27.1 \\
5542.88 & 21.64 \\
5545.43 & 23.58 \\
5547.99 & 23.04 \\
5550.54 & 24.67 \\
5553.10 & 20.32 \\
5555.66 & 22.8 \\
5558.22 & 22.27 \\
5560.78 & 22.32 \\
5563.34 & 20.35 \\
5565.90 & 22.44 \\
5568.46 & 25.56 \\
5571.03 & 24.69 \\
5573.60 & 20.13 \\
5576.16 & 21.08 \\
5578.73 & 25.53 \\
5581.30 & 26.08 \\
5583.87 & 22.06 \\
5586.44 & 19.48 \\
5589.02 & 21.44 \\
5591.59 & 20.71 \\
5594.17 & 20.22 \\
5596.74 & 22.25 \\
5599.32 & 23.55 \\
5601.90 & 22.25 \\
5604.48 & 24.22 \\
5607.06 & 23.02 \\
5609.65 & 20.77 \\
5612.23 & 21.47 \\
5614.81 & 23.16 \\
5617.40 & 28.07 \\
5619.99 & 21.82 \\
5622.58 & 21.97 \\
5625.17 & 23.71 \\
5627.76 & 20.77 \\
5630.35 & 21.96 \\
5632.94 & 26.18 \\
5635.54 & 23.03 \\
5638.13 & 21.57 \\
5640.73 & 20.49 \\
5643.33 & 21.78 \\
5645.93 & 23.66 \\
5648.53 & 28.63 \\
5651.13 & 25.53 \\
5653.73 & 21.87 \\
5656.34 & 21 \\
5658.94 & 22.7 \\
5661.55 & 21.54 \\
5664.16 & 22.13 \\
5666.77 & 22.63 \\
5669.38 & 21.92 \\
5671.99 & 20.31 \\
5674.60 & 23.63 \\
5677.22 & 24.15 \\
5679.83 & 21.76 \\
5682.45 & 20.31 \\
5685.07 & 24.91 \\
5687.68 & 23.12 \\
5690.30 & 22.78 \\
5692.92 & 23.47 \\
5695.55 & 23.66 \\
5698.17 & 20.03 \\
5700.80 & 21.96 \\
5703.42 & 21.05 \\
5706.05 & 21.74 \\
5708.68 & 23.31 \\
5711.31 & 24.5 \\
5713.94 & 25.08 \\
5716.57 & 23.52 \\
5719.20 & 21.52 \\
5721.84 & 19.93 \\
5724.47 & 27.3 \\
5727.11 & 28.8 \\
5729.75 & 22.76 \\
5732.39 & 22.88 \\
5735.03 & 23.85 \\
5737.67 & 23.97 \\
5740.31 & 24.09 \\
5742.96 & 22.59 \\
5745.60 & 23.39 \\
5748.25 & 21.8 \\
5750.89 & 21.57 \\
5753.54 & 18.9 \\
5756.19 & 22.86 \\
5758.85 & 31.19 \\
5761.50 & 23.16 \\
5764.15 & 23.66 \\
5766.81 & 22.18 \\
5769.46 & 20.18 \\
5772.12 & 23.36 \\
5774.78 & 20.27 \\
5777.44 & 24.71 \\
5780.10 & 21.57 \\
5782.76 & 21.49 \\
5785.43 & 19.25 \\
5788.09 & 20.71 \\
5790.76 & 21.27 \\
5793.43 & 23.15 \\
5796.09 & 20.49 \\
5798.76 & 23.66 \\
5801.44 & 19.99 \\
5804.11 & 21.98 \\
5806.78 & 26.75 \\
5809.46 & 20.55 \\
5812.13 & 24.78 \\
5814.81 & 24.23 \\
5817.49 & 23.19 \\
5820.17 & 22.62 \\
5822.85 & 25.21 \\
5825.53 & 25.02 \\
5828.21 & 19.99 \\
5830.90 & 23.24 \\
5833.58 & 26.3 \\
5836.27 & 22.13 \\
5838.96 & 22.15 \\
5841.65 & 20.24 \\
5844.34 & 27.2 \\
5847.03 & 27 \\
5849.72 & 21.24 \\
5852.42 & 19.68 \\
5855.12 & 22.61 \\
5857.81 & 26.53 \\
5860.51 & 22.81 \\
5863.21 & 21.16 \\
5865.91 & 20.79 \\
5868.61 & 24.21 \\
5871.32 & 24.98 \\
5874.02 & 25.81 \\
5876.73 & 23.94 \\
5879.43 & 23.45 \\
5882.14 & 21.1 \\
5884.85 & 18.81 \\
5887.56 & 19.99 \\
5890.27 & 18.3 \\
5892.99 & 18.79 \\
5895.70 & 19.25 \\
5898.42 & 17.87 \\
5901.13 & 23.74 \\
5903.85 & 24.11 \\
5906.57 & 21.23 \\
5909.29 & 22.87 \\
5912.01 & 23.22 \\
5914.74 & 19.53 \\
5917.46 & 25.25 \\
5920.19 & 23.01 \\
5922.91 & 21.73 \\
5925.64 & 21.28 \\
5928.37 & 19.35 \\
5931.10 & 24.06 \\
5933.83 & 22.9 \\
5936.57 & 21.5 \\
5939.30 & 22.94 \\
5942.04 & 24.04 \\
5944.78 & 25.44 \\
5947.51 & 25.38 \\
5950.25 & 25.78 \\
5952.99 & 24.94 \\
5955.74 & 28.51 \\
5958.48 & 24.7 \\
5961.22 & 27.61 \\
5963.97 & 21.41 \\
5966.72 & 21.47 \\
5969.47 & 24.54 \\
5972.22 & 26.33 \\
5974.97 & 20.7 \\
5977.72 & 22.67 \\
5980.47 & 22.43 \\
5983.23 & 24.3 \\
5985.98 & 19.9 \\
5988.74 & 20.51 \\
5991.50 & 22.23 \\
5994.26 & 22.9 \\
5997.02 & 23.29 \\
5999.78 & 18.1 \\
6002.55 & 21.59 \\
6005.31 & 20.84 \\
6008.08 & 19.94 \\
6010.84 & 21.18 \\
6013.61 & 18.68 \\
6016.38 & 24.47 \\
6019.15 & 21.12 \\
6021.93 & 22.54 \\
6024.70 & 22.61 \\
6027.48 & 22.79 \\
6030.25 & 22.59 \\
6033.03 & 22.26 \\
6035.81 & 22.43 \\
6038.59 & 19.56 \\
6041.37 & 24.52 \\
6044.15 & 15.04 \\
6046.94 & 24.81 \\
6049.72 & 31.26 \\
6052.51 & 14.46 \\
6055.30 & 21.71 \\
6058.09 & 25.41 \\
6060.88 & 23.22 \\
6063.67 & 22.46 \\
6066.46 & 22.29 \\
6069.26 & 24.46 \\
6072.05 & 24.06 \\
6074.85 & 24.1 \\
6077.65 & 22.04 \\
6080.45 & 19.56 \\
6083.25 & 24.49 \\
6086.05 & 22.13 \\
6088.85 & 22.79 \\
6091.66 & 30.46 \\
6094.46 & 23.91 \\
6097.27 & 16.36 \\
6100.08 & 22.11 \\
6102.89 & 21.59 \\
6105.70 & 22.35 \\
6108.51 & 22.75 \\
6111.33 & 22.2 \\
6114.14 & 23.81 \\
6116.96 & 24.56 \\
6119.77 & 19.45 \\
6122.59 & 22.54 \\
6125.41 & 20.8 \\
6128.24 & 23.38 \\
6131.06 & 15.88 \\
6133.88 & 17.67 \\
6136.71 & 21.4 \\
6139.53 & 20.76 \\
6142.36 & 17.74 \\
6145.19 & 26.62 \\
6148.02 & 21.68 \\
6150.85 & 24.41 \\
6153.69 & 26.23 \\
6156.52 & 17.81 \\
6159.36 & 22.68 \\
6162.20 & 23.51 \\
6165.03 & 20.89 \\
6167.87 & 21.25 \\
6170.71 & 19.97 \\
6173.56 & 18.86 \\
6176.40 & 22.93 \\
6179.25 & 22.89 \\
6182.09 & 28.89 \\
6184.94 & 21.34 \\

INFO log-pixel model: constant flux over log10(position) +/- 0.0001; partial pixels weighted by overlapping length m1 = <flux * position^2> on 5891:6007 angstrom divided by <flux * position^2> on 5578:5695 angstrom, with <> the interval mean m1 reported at 1.1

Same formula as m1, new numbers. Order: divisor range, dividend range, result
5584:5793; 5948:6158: 1.12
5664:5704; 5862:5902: 1.03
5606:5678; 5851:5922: 1.05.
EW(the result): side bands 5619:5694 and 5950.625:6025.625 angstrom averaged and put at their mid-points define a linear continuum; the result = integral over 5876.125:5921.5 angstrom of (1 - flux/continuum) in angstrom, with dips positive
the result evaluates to 2.5 angstrom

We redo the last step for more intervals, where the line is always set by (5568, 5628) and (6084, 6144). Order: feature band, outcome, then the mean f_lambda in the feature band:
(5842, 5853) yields -0.8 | 23.7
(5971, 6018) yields 0.4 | 21.8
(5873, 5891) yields 0.4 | 21.7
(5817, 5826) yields -0.7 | 24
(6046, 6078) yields -2.3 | 23.4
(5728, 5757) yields -0.4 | 22.7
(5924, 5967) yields -3.7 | 23.9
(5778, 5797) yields 0.9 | 21.3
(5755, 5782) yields -1.1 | 23.3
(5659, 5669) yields 0.2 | 22.1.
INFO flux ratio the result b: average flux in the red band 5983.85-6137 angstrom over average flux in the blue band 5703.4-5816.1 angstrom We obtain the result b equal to 0.96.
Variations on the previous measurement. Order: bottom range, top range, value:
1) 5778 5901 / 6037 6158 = 0.99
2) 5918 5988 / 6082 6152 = 0.94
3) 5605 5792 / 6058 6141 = 0.97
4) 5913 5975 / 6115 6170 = 0.91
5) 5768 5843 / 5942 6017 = 1.02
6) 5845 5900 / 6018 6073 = 1.02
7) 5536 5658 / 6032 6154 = 0.98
